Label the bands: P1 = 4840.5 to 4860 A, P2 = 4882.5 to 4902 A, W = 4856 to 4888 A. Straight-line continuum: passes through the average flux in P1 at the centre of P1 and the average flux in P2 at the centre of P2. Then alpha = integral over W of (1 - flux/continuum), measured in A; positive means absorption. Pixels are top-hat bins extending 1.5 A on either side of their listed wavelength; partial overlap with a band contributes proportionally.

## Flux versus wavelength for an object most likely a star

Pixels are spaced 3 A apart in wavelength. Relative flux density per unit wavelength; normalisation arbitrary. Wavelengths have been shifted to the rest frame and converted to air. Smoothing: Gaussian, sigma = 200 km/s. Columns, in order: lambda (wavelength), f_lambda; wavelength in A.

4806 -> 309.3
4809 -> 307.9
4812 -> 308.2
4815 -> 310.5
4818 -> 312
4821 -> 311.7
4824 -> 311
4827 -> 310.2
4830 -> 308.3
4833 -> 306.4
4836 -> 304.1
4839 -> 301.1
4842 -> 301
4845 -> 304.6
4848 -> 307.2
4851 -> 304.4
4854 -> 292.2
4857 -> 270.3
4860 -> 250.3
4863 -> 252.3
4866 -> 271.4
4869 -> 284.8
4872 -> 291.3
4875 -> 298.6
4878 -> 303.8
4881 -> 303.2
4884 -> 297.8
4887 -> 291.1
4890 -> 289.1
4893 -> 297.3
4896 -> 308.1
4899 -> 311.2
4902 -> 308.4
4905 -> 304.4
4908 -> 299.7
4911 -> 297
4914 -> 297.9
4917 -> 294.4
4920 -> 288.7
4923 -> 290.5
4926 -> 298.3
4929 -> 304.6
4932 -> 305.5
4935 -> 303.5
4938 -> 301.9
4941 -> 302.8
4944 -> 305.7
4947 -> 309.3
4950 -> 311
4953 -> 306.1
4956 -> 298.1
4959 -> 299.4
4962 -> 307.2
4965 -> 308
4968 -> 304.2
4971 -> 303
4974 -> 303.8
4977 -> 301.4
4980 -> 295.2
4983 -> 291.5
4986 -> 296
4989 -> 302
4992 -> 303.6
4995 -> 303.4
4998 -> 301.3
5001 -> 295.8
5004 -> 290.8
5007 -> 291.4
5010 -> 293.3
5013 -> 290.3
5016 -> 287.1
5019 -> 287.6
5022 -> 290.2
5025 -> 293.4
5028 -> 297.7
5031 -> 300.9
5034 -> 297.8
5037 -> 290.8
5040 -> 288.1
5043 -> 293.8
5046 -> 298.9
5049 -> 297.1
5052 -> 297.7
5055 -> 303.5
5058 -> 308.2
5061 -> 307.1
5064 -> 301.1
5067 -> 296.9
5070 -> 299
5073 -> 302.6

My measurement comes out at 1.4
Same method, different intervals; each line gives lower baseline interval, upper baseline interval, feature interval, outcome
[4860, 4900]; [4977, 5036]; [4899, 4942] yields -1.2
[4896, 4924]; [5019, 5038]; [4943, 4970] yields -0.7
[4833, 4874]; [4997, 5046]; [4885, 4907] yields -0.9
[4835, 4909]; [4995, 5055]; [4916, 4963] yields -1.2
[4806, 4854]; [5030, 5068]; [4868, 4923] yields 1.1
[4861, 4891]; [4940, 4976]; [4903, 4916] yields -0.2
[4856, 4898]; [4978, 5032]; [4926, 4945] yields -0.8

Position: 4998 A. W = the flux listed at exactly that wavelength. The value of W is 301.3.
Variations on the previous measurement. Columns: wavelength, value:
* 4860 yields 250.3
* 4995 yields 303.4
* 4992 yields 303.6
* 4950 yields 311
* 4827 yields 310.2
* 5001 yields 295.8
